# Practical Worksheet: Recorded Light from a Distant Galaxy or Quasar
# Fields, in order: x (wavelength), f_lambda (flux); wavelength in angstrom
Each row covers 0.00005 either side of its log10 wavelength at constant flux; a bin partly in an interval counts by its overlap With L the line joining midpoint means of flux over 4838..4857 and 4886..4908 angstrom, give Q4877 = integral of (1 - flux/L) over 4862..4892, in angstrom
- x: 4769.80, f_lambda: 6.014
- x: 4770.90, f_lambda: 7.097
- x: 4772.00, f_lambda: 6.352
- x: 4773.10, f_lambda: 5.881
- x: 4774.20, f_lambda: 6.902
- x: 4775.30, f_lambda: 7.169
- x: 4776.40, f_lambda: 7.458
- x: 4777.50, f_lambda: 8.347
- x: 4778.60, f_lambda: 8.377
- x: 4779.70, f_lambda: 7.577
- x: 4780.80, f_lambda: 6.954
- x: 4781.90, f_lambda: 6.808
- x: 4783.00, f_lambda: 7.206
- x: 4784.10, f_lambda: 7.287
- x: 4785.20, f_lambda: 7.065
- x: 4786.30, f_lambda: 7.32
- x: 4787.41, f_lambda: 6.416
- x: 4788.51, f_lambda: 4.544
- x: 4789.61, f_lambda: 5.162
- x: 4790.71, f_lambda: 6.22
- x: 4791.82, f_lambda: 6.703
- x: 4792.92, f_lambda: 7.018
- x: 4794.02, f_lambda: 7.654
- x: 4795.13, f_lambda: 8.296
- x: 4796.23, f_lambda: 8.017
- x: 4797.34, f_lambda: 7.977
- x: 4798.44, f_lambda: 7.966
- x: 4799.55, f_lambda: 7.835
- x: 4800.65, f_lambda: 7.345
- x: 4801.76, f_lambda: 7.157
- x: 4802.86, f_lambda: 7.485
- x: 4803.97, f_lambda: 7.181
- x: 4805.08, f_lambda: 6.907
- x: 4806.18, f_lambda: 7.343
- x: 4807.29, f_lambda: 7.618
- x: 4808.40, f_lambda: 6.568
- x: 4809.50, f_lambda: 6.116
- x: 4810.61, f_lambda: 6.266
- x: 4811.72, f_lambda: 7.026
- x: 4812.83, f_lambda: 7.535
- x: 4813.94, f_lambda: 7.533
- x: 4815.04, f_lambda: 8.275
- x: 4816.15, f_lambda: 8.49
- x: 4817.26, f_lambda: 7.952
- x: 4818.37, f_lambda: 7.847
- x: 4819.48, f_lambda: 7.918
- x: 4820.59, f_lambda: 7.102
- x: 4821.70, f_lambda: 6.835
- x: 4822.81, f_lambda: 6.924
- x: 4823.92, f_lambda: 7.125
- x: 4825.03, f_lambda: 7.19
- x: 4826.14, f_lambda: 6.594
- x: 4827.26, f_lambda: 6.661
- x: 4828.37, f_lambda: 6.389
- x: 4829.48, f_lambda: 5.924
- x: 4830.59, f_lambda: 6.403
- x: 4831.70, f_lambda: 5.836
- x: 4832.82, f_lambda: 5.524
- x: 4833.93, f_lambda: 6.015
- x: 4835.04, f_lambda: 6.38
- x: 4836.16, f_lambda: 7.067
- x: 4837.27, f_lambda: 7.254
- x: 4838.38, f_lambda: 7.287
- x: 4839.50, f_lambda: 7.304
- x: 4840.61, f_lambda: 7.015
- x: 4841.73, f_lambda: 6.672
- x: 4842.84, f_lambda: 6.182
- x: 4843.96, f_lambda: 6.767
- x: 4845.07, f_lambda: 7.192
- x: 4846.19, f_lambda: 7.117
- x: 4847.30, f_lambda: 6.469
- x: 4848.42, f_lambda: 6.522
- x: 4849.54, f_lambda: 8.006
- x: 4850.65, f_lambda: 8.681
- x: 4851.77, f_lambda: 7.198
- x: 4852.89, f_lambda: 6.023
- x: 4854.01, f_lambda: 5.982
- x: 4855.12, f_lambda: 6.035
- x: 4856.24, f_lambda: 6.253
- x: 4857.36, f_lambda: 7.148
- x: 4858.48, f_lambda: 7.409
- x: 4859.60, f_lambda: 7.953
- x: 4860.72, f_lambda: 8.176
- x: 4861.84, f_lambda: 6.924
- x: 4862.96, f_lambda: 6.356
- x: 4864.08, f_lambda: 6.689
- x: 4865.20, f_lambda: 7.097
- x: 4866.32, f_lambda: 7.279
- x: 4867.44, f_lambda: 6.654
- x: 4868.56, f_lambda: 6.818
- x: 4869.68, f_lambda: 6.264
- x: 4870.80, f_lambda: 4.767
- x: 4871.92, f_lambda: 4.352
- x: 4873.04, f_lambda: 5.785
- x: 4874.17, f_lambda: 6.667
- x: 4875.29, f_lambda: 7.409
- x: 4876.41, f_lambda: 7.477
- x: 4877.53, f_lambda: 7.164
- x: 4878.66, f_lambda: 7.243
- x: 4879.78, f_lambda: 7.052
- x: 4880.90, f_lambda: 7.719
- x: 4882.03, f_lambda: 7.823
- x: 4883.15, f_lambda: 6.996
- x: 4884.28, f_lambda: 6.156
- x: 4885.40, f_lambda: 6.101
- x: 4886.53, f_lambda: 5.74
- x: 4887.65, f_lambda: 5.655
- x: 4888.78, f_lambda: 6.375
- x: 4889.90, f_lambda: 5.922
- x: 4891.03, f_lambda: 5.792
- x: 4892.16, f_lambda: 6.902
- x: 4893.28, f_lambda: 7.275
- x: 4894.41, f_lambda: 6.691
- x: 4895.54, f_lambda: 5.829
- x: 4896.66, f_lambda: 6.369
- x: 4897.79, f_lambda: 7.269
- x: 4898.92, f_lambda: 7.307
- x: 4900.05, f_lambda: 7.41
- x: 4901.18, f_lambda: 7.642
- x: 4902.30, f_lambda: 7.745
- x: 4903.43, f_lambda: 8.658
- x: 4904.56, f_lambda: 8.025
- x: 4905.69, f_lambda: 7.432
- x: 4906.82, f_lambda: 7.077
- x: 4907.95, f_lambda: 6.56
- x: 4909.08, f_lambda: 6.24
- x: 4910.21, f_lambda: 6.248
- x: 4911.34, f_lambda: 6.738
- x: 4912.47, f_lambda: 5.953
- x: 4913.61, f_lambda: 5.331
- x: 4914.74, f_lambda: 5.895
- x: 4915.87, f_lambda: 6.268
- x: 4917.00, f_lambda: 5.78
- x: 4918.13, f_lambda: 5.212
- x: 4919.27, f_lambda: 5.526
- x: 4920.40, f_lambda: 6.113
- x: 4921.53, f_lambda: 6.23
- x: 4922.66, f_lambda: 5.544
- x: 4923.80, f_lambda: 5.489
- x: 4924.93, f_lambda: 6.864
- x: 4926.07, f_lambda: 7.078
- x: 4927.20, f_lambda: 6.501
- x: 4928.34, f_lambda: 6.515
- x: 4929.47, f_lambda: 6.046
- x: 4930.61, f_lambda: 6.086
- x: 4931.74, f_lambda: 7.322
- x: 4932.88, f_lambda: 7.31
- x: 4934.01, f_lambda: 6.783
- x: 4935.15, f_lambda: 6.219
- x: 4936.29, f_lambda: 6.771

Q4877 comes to 1.6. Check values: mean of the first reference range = 6.86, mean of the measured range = 6.52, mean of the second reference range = 6.9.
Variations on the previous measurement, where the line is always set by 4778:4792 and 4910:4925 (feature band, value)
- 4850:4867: -2.0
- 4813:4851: -3.3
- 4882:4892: -0.2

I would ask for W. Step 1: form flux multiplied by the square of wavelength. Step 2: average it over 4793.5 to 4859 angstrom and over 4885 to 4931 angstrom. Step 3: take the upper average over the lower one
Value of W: 0.9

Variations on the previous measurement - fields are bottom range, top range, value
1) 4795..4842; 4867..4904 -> 0.97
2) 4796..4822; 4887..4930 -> 0.91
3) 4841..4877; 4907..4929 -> 0.93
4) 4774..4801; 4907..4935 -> 0.92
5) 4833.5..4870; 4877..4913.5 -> 1.00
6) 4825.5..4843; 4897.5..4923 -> 1.04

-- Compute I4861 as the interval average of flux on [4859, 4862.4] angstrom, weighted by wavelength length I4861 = 7.67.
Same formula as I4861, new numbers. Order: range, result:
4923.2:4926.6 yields 6.45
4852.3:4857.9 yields 6.29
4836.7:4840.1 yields 7.29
